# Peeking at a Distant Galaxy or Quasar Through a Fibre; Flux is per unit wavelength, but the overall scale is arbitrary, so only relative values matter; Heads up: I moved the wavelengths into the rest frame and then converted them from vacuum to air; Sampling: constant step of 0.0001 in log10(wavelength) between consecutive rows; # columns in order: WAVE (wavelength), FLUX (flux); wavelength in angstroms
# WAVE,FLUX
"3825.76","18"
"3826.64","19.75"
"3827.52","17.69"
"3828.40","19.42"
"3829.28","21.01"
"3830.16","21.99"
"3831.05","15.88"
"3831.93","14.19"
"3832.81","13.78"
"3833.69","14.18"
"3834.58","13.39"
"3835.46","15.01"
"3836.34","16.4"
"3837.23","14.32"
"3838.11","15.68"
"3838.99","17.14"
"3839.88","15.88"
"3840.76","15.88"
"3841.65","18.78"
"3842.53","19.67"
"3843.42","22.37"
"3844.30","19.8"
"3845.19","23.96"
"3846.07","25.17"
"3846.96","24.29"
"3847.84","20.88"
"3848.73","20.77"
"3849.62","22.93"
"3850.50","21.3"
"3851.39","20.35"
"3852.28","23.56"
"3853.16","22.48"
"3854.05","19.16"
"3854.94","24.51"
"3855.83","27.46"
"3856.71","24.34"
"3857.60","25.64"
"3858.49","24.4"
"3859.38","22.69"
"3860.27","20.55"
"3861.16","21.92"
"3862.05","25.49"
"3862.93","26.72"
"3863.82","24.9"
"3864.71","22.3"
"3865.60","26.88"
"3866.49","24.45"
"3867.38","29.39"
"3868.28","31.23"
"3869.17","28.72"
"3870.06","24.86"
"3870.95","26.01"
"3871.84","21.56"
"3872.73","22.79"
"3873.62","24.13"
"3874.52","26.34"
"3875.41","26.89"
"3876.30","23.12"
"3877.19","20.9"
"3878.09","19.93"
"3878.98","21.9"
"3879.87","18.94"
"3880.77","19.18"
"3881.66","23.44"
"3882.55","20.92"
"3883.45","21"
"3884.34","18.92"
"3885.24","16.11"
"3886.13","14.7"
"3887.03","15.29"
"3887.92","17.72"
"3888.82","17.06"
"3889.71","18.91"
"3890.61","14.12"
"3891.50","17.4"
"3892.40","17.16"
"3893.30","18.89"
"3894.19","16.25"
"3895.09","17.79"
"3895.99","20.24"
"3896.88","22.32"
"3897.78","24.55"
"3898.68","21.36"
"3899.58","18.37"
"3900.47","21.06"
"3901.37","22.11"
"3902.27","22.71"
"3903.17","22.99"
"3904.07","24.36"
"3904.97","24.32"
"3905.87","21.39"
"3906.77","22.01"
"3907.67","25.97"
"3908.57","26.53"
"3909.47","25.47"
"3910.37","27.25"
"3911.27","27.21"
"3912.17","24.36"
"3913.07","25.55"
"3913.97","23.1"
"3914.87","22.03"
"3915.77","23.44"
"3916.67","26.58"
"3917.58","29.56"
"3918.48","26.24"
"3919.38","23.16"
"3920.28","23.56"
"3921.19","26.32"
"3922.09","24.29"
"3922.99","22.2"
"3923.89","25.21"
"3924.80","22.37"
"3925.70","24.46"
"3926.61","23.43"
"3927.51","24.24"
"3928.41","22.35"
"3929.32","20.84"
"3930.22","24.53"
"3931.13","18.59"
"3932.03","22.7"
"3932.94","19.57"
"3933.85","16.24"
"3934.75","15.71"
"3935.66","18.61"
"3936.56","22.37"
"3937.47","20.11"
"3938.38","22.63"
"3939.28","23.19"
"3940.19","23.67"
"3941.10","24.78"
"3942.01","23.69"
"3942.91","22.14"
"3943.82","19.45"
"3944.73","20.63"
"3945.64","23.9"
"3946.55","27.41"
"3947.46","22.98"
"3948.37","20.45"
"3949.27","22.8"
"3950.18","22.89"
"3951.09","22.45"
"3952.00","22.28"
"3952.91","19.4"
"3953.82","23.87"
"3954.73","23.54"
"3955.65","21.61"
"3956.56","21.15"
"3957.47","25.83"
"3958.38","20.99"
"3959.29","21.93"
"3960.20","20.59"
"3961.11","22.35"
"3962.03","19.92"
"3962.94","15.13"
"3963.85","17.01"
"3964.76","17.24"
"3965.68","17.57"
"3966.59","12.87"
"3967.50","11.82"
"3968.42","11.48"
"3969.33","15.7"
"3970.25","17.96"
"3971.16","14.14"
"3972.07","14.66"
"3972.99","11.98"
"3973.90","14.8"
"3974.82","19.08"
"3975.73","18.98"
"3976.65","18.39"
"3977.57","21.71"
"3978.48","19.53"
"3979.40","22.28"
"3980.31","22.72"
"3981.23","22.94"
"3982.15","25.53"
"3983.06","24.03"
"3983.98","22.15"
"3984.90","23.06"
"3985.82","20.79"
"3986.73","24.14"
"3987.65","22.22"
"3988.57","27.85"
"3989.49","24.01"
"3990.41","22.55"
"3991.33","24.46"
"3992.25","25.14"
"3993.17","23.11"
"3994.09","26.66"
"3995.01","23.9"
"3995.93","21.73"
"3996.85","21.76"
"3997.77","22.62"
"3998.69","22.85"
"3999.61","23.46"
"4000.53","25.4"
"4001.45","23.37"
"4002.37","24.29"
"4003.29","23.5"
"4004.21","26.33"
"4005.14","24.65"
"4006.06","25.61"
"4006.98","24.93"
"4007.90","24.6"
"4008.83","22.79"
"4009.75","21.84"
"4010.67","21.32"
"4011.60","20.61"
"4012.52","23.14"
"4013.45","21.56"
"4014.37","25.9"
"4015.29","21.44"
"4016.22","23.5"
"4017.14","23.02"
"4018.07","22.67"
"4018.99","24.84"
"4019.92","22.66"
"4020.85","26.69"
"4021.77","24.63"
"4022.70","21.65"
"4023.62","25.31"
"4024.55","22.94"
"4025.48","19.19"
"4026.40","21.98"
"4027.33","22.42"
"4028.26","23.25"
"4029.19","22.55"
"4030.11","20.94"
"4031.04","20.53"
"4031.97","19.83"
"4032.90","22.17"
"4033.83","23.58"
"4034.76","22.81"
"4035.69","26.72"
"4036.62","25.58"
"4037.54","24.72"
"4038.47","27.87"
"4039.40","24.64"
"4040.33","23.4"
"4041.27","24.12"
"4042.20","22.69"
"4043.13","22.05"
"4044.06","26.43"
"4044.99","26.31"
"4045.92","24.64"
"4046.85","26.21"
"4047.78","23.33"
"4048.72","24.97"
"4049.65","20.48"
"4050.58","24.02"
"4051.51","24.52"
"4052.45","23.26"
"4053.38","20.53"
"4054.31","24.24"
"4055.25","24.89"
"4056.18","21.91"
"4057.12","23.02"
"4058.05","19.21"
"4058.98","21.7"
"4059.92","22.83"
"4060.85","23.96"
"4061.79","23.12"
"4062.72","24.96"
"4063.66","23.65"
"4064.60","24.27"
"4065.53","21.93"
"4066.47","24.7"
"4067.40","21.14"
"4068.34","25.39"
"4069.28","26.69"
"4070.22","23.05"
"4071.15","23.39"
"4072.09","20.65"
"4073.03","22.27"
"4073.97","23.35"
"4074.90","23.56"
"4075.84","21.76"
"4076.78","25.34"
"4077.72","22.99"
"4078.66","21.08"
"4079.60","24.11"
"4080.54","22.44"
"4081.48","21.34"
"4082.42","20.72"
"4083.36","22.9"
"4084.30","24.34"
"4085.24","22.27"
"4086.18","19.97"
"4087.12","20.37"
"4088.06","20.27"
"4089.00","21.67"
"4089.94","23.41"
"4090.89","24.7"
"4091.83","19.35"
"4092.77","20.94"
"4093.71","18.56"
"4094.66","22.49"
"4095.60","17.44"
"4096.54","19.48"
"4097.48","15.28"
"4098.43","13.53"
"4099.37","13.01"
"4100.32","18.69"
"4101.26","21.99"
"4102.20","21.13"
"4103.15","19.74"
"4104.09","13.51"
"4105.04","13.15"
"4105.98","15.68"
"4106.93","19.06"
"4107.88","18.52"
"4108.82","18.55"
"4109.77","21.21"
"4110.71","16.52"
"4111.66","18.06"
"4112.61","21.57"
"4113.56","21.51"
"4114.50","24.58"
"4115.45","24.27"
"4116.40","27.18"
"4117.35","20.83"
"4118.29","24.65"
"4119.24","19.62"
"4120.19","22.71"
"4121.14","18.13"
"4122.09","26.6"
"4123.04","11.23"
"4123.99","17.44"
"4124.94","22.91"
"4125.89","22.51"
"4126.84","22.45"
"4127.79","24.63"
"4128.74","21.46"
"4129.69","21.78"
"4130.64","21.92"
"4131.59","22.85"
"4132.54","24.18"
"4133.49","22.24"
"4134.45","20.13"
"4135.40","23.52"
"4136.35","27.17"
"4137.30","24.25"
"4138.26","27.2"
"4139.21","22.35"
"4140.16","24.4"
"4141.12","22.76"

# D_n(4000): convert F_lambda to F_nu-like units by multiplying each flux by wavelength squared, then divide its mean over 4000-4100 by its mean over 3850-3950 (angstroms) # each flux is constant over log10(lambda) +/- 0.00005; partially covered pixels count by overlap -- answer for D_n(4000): 1.09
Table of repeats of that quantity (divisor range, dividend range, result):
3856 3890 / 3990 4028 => 1.11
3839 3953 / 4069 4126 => 1.02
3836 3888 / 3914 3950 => 1.07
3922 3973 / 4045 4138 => 1.13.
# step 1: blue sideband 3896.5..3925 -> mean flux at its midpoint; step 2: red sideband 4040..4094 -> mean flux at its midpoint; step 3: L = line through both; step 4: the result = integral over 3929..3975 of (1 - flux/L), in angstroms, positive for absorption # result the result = 7.4 angstroms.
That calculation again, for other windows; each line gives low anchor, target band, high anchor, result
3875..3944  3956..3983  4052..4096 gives 4.2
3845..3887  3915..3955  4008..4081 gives 0.8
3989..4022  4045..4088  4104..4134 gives -1.8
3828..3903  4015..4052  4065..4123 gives -4.6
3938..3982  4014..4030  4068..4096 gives -1.5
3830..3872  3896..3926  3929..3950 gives -3.3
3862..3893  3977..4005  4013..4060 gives -0.6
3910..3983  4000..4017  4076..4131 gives -2.1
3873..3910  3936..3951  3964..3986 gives -2.6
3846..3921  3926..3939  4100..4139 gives 0.8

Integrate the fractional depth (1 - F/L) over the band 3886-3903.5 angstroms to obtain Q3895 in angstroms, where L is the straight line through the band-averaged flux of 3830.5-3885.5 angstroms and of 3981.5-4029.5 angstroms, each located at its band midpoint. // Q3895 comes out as 2.3 angstroms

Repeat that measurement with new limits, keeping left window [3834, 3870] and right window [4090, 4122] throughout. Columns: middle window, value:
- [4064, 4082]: -2.8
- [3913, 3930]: -2.2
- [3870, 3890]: 0.9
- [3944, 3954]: -0.7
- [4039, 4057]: -3.2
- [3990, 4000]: -1.3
